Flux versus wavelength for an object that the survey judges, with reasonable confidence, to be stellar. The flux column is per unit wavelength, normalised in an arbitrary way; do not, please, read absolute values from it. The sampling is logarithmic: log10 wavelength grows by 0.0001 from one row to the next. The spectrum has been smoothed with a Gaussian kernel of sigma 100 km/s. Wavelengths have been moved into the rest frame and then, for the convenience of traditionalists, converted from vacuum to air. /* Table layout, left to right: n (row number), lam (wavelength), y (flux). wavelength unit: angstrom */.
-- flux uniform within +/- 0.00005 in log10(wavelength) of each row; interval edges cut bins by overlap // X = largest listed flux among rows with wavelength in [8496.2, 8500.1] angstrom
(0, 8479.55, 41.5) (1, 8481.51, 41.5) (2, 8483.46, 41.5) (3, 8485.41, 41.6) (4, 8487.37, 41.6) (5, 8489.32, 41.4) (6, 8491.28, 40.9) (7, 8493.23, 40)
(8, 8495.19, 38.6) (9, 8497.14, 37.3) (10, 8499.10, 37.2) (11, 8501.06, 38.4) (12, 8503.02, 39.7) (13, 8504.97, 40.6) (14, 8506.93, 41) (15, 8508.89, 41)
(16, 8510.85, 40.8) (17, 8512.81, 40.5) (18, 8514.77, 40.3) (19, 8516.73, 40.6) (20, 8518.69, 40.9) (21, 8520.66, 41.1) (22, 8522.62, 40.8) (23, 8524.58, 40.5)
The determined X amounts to 37.3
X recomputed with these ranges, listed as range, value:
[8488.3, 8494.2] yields 41.4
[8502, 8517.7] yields 41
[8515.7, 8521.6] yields 41.1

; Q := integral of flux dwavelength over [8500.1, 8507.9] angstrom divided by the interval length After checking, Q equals 39.9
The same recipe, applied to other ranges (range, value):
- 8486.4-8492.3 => 41.3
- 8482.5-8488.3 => 41.5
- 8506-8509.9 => 41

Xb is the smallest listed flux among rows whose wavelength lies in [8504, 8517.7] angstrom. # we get 40.3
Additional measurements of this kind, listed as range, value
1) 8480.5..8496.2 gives 38.6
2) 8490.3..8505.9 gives 37.2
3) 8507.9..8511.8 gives 40.8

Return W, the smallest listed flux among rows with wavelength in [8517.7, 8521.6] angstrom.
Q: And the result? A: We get 40.9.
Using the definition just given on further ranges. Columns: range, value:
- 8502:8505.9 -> 39.7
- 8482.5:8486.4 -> 41.5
